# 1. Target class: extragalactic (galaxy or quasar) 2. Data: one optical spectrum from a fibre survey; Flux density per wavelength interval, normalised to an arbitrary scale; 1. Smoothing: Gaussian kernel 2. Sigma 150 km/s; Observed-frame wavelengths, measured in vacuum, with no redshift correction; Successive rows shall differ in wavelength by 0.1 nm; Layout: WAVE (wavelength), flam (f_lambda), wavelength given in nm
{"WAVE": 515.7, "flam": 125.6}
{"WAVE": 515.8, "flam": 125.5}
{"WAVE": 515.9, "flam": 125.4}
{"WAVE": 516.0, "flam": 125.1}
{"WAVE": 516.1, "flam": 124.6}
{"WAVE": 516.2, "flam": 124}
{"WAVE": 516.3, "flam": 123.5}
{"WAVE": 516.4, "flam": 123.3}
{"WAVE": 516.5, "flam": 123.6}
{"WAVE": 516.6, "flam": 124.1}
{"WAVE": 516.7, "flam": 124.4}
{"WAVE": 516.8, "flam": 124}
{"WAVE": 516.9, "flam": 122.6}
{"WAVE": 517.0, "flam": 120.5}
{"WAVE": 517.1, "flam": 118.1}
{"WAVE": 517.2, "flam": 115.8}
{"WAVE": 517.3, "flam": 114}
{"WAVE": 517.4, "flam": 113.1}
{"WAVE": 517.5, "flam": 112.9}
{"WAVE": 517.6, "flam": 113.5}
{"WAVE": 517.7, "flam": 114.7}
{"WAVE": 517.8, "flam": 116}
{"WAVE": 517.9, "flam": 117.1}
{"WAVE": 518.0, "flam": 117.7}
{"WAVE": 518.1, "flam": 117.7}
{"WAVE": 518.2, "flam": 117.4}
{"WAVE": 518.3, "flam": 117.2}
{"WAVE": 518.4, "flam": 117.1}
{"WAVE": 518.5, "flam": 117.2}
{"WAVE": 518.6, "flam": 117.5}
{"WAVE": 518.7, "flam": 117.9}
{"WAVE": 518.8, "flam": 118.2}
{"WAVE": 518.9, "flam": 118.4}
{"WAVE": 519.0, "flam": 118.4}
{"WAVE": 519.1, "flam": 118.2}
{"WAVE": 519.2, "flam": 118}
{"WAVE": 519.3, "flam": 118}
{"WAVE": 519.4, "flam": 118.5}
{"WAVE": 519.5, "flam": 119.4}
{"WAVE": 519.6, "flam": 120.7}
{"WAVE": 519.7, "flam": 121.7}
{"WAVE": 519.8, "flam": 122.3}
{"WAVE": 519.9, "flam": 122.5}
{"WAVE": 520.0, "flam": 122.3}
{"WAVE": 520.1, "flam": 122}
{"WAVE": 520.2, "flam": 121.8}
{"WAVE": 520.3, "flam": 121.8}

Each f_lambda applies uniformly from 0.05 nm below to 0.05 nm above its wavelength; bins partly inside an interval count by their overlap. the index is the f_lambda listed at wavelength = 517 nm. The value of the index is 120.5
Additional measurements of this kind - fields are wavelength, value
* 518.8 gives 118.2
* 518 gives 117.7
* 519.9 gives 122.5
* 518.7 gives 117.9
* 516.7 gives 124.4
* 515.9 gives 125.4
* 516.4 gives 123.3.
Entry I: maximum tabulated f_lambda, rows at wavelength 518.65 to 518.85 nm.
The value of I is 118.2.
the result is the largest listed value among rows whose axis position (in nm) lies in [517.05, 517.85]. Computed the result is 118.1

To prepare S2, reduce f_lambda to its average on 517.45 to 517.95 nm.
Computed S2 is 115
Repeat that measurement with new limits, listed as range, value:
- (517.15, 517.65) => 114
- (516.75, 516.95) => 123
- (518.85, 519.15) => 118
